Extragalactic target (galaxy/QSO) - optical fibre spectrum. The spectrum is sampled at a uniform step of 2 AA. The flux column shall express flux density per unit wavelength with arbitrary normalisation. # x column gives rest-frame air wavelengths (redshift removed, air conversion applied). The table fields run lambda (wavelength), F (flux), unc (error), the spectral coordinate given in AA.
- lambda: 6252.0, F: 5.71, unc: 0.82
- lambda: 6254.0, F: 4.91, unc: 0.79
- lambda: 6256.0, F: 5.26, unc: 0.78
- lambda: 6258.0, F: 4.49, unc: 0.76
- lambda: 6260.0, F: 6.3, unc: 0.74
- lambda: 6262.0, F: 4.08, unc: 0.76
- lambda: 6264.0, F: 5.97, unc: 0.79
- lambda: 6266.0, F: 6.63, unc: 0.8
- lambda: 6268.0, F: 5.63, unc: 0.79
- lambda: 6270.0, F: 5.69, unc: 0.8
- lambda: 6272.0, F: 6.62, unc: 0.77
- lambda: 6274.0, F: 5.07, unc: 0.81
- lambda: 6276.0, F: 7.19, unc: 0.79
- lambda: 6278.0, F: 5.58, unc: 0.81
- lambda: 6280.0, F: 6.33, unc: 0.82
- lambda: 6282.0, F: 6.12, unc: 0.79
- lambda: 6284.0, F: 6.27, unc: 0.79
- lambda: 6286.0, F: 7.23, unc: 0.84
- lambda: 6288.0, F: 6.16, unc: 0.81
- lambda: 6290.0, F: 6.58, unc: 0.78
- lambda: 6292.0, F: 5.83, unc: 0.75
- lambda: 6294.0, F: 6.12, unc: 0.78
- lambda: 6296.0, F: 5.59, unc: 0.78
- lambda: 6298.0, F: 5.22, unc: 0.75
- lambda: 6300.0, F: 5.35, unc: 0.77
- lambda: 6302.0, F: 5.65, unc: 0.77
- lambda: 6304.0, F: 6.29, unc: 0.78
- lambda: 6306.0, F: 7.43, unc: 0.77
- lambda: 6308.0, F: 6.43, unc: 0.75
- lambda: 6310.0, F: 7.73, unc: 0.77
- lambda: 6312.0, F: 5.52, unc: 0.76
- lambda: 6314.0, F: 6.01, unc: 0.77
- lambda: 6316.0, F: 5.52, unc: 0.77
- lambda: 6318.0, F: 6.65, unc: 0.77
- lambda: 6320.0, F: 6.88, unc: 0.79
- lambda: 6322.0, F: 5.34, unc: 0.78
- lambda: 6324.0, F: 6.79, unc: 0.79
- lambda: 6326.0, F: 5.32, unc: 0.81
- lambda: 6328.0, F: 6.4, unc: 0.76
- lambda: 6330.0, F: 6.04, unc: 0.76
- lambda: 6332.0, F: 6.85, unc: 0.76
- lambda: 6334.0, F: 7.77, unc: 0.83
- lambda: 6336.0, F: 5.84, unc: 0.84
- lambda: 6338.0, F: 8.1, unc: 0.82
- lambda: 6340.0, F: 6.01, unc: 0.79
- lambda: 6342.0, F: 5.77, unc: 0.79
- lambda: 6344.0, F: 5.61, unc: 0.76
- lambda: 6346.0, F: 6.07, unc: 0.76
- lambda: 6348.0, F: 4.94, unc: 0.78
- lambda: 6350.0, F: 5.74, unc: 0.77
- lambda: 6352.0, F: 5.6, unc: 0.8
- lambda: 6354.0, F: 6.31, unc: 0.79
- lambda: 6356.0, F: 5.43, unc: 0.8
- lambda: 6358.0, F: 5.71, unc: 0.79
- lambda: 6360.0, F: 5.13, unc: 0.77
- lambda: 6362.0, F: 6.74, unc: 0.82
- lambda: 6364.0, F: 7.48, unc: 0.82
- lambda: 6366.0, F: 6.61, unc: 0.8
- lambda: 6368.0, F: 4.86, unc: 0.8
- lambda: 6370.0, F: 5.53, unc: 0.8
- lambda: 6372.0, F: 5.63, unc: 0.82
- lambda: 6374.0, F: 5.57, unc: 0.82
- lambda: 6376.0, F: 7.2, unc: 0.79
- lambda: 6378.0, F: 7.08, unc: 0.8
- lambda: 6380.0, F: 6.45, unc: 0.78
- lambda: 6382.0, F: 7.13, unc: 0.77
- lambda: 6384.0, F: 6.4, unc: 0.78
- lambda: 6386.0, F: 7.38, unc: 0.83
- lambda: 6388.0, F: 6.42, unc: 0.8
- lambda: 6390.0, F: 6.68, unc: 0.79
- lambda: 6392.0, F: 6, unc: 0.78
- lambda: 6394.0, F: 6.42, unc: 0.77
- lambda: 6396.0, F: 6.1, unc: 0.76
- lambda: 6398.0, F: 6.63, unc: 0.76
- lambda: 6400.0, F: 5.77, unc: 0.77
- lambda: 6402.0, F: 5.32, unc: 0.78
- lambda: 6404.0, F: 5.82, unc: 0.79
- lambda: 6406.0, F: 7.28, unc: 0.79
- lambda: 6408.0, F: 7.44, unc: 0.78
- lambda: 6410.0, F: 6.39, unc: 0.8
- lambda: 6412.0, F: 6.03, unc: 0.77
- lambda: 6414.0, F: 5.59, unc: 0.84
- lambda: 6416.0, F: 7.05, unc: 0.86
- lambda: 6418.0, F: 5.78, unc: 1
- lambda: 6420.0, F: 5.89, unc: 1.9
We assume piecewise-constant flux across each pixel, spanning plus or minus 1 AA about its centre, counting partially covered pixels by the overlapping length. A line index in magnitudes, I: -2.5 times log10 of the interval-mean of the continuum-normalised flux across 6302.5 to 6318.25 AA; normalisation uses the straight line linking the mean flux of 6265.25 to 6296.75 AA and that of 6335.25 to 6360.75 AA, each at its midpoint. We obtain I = -0.07 mag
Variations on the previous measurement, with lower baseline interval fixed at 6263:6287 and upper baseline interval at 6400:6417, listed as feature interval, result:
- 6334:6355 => 0.032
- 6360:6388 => -0.021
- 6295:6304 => 0.124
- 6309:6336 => -0.019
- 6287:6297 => 0.028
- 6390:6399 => -0.003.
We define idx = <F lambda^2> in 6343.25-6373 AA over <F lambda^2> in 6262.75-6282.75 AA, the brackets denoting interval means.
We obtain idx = 1.0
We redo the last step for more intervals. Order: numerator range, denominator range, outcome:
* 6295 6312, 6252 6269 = 1.15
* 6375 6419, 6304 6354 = 1.05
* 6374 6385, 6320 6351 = 1.10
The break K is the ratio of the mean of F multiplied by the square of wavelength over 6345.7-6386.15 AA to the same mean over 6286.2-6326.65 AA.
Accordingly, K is 1.01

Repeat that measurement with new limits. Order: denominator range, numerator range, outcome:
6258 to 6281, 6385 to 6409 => 1.14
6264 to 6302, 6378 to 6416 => 1.10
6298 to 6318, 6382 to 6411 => 1.07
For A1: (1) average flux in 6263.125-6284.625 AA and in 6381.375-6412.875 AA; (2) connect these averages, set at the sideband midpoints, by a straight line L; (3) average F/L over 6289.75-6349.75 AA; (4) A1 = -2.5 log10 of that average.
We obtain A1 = 0.01 mag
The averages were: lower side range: 6.1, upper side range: 6.44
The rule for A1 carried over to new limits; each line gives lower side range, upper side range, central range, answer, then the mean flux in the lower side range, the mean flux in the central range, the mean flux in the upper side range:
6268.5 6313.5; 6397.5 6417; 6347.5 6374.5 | 0.08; 6.17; 5.83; 6.32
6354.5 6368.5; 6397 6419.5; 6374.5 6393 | -0.10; 6.05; 6.72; 6.27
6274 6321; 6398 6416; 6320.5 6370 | 0.03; 6.22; 6.1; 6.28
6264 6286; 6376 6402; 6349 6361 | 0.14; 6.16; 5.65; 6.52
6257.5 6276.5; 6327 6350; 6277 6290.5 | -0.08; 5.76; 6.31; 6.28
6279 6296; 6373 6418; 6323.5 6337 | -0.01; 6.29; 6.42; 6.45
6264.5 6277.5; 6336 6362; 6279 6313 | -0.03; 6.11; 6.23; 5.9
